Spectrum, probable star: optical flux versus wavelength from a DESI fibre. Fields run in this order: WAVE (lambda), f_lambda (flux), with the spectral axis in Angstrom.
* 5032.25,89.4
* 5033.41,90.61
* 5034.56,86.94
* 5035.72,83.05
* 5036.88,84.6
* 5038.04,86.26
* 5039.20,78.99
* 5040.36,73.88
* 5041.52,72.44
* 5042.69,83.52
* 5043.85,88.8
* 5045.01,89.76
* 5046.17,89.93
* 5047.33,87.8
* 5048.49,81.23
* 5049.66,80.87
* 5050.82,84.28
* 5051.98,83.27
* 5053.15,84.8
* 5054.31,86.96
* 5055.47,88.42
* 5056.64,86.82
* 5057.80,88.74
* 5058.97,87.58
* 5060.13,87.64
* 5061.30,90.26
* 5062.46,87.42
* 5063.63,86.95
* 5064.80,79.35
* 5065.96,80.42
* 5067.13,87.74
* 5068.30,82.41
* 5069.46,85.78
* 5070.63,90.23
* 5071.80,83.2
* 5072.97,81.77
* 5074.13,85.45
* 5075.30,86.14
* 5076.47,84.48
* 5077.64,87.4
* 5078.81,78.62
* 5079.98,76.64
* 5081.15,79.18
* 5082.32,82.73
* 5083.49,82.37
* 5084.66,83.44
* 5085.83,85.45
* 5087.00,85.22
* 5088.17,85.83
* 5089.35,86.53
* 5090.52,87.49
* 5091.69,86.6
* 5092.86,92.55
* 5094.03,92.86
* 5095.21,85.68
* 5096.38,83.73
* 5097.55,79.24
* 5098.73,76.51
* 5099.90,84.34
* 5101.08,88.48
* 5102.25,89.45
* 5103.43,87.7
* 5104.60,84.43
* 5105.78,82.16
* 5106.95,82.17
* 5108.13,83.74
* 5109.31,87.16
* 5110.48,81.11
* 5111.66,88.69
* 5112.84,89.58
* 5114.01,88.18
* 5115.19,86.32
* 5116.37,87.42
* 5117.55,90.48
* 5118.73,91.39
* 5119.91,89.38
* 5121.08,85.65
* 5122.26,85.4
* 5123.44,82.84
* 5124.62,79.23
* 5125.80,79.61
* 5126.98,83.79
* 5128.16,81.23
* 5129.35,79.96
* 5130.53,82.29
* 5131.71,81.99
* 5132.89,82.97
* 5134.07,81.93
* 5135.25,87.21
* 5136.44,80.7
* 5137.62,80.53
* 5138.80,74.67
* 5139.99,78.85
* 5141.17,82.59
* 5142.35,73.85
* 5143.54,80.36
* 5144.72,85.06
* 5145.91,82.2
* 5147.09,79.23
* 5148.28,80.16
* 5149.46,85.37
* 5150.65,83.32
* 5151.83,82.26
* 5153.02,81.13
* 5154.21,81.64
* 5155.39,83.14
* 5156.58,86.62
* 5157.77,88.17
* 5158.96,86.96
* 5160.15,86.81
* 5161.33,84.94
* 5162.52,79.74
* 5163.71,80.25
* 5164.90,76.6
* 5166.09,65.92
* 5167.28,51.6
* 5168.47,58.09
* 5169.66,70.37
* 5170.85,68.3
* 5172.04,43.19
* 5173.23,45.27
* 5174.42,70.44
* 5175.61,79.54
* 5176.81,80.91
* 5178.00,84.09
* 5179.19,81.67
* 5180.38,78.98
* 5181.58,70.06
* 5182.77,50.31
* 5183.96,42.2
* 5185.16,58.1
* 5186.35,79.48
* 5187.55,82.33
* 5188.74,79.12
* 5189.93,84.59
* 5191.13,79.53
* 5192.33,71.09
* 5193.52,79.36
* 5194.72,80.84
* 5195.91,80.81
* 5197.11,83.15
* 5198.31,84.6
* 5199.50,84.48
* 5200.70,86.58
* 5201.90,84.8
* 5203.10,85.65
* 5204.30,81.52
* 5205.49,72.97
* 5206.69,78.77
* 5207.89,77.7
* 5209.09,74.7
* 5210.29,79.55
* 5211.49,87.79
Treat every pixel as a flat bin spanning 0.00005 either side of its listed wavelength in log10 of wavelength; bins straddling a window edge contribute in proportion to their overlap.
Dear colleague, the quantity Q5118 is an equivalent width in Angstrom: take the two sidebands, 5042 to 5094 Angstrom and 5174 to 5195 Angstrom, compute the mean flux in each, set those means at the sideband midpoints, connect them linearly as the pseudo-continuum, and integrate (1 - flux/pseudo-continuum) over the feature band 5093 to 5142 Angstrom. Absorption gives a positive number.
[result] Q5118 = -2.26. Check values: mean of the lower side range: 85.3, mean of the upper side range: 73.9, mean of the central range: 84.2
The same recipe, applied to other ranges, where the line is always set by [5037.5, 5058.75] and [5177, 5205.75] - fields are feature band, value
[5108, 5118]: -0.7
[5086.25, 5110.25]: -1.1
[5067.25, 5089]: -0.3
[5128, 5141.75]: -0.2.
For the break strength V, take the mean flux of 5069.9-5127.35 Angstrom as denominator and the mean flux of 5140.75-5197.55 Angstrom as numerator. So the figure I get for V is 0.9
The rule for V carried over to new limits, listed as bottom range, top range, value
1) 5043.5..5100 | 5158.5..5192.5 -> 0.84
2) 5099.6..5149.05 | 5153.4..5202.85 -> 0.90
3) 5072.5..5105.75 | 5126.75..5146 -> 0.96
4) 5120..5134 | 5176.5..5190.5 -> 0.88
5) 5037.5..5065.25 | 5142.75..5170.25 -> 0.93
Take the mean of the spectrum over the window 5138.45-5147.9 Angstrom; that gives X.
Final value 79.7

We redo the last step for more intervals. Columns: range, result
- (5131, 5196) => 76.3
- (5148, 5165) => 83.4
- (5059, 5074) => 85.4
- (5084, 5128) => 85.6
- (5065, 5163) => 84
